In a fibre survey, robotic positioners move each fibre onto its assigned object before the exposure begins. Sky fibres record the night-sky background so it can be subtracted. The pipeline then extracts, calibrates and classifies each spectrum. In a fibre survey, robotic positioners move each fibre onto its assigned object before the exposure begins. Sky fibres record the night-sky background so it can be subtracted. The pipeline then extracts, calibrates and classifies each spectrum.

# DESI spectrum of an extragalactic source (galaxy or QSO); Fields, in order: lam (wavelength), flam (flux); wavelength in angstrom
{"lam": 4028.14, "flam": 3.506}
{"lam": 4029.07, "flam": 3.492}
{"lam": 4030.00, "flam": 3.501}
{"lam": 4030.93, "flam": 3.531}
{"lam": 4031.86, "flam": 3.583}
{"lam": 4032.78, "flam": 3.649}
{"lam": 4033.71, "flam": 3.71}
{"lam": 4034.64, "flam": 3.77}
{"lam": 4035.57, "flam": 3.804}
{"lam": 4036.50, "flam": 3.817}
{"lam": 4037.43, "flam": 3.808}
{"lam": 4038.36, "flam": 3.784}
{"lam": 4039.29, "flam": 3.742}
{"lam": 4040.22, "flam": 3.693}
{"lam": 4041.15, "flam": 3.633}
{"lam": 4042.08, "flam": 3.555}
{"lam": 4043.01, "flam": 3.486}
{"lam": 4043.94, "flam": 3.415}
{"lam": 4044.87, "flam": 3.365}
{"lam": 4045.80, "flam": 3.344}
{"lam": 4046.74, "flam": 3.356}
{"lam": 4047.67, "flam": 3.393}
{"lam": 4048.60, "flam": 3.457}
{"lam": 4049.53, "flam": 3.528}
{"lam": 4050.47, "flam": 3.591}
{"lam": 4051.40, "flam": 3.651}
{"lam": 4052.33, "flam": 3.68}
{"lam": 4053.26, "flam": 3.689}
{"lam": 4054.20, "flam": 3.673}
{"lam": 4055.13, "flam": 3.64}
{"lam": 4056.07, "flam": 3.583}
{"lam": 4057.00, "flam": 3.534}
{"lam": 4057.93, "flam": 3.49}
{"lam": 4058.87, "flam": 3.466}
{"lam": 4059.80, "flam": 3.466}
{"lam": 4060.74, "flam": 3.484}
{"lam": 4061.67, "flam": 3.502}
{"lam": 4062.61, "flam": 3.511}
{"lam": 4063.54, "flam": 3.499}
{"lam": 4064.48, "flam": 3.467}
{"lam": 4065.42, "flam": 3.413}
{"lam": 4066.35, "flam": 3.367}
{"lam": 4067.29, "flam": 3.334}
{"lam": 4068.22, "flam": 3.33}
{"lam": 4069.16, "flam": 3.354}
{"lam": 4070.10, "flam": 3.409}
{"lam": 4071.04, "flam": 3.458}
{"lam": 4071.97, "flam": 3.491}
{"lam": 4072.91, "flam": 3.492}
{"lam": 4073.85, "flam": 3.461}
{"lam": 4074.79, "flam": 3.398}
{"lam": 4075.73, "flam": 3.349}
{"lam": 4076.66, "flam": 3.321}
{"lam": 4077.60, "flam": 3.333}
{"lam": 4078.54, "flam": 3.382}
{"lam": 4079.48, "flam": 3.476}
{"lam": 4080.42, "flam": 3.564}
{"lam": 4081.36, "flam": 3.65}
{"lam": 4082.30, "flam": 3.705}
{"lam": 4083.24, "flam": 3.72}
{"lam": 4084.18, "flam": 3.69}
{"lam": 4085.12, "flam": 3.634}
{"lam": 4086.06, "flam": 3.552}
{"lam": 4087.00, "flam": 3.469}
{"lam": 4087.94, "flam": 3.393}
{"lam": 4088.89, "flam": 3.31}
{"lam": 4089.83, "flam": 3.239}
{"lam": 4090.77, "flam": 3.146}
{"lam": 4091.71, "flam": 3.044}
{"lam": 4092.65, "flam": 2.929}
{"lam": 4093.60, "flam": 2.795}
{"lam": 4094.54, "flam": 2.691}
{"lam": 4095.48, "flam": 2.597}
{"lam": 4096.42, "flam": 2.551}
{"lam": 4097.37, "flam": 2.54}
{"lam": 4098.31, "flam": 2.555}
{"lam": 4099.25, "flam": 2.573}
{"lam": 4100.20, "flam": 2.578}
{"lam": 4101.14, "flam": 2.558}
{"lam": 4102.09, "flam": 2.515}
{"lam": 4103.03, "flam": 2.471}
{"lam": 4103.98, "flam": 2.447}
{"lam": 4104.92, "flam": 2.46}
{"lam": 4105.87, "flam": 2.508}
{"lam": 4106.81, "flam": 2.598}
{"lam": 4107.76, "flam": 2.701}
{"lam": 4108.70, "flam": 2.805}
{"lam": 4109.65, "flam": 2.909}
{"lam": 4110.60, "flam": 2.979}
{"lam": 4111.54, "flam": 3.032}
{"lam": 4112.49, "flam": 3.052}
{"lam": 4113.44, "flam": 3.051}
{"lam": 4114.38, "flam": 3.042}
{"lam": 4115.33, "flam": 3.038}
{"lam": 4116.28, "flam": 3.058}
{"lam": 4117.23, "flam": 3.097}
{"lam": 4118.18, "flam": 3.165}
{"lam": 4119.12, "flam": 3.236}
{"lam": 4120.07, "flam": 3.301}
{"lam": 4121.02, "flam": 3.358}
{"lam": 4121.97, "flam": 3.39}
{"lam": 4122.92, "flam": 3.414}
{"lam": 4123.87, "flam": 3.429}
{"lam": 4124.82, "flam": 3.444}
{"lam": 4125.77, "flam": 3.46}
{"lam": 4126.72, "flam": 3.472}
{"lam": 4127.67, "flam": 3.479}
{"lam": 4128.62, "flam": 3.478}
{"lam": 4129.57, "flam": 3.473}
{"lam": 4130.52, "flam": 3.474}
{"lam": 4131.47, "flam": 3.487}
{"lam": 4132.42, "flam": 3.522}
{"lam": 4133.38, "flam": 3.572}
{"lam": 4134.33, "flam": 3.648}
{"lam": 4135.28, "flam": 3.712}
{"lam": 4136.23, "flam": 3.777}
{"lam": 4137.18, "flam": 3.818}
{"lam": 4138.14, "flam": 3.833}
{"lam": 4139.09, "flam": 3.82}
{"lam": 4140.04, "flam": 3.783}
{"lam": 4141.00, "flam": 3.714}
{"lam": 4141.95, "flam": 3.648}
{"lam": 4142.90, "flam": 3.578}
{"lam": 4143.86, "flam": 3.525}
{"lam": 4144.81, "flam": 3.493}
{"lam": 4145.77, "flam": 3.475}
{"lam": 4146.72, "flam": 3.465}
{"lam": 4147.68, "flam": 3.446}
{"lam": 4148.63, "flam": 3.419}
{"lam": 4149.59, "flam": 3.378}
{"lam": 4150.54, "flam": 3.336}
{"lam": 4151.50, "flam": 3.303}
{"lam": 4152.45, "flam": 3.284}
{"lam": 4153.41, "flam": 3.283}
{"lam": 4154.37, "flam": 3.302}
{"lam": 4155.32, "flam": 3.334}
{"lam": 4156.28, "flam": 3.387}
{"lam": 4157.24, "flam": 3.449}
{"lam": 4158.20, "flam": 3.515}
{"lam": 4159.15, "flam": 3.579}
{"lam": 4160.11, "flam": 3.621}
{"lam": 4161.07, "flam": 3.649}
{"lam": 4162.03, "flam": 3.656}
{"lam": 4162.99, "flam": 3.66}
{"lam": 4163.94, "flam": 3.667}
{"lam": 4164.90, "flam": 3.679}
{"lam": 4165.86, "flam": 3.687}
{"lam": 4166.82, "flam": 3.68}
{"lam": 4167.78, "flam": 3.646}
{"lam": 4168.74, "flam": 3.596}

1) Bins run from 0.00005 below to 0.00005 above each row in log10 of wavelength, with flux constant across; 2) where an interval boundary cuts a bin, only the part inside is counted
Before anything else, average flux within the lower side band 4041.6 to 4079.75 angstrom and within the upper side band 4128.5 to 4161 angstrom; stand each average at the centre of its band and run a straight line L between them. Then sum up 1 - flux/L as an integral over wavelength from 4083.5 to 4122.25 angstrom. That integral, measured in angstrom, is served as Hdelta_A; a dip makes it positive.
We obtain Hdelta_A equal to 6.0 angstrom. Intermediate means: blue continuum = 3.47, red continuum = 3.53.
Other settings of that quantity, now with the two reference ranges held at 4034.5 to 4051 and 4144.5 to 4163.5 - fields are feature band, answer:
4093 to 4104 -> 2.9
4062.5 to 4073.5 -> 0.4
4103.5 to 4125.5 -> 3.0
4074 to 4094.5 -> 0.9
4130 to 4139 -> -0.5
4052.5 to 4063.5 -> 0.0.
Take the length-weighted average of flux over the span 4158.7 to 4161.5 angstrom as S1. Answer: 3.61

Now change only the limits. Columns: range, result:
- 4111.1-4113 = 3.03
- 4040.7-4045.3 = 3.49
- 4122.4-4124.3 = 3.42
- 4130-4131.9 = 3.48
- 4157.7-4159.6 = 3.55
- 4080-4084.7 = 3.67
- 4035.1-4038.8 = 3.8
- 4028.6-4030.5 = 3.49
